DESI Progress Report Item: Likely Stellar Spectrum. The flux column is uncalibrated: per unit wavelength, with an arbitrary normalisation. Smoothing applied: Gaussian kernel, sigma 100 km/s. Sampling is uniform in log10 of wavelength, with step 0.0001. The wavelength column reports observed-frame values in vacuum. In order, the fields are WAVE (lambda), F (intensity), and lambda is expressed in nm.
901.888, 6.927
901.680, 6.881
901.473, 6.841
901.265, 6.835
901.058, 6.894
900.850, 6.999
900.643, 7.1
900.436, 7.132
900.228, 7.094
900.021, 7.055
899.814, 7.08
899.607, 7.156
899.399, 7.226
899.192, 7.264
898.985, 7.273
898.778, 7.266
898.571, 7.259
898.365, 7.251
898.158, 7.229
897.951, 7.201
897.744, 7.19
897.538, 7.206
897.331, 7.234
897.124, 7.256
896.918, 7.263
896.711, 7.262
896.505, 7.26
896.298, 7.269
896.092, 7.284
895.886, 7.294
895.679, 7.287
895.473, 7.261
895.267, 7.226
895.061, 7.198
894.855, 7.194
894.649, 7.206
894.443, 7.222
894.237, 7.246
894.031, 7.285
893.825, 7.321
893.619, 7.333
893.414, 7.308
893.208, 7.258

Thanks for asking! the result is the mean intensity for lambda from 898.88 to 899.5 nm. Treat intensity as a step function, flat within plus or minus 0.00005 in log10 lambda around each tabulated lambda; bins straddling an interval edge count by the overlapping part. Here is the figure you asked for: 7.26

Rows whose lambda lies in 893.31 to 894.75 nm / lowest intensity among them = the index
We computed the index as 7.206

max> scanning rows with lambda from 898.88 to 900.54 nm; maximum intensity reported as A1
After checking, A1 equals 7.273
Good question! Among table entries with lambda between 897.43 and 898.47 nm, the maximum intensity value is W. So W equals 7.251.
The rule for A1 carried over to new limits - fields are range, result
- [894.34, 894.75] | 7.222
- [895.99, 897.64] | 7.284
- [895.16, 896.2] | 7.294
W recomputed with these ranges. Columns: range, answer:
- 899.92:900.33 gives 7.094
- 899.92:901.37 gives 7.132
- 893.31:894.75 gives 7.333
